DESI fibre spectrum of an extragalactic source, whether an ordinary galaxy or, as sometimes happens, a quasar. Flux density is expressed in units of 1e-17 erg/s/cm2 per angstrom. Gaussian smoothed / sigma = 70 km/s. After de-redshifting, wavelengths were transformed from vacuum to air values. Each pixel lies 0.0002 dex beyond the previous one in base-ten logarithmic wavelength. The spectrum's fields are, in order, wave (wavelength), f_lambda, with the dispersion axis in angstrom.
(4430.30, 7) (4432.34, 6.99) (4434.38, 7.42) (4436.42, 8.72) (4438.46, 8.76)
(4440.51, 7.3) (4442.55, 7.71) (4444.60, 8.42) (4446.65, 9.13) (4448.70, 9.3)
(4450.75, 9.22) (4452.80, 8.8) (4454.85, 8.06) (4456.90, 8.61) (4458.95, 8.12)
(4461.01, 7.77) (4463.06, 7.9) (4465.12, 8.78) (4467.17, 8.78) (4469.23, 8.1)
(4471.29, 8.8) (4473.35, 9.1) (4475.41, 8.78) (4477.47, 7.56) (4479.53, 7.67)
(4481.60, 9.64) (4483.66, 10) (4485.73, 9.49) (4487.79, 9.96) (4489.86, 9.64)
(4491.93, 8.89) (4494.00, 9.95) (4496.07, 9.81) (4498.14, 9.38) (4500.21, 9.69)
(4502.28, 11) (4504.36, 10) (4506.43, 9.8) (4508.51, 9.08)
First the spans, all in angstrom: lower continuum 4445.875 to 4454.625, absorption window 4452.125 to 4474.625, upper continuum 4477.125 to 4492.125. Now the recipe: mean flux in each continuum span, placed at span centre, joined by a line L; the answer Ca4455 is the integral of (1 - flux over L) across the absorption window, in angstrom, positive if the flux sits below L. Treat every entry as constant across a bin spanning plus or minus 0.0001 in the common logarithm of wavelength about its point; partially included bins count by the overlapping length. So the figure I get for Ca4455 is 1.6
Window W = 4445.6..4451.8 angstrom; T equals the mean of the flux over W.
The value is 9.2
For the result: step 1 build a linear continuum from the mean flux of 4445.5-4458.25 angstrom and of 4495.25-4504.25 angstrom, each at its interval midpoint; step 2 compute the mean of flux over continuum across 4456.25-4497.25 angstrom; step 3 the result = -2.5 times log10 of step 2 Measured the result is 0.067 mag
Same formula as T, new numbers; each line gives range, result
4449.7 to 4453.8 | 9.01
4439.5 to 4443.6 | 7.51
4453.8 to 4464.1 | 8.09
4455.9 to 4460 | 8.35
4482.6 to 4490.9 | 9.77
